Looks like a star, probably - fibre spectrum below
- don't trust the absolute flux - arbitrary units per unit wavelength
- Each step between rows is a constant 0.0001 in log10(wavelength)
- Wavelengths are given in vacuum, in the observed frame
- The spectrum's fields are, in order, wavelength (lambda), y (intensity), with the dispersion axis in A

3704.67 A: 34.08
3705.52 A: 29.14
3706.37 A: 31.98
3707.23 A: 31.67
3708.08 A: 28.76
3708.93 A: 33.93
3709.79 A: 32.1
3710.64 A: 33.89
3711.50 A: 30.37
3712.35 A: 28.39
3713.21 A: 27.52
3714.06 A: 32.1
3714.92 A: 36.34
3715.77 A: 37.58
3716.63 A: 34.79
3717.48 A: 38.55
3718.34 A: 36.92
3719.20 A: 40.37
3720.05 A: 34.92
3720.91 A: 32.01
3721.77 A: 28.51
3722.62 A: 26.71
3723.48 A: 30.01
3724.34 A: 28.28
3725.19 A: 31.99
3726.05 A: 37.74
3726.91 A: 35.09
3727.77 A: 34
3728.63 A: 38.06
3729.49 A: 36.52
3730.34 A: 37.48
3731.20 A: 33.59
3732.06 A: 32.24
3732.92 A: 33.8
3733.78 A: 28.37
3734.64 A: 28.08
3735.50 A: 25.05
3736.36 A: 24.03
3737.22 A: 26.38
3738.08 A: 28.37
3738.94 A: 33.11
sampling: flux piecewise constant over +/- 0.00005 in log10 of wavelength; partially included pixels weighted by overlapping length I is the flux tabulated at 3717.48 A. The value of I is 38.55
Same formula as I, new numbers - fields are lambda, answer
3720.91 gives 32.01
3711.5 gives 30.37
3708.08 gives 28.76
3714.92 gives 36.34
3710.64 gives 33.89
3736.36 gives 24.03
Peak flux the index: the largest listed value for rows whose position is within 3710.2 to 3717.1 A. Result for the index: 37.58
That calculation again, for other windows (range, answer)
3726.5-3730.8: 38.06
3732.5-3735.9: 33.8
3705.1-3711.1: 33.93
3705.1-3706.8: 31.98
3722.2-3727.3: 37.74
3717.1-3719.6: 40.37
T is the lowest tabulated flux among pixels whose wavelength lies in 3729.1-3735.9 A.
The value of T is 25.05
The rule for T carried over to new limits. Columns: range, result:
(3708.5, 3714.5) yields 27.52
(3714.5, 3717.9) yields 34.79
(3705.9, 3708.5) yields 28.76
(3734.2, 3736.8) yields 24.03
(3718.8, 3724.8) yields 26.71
